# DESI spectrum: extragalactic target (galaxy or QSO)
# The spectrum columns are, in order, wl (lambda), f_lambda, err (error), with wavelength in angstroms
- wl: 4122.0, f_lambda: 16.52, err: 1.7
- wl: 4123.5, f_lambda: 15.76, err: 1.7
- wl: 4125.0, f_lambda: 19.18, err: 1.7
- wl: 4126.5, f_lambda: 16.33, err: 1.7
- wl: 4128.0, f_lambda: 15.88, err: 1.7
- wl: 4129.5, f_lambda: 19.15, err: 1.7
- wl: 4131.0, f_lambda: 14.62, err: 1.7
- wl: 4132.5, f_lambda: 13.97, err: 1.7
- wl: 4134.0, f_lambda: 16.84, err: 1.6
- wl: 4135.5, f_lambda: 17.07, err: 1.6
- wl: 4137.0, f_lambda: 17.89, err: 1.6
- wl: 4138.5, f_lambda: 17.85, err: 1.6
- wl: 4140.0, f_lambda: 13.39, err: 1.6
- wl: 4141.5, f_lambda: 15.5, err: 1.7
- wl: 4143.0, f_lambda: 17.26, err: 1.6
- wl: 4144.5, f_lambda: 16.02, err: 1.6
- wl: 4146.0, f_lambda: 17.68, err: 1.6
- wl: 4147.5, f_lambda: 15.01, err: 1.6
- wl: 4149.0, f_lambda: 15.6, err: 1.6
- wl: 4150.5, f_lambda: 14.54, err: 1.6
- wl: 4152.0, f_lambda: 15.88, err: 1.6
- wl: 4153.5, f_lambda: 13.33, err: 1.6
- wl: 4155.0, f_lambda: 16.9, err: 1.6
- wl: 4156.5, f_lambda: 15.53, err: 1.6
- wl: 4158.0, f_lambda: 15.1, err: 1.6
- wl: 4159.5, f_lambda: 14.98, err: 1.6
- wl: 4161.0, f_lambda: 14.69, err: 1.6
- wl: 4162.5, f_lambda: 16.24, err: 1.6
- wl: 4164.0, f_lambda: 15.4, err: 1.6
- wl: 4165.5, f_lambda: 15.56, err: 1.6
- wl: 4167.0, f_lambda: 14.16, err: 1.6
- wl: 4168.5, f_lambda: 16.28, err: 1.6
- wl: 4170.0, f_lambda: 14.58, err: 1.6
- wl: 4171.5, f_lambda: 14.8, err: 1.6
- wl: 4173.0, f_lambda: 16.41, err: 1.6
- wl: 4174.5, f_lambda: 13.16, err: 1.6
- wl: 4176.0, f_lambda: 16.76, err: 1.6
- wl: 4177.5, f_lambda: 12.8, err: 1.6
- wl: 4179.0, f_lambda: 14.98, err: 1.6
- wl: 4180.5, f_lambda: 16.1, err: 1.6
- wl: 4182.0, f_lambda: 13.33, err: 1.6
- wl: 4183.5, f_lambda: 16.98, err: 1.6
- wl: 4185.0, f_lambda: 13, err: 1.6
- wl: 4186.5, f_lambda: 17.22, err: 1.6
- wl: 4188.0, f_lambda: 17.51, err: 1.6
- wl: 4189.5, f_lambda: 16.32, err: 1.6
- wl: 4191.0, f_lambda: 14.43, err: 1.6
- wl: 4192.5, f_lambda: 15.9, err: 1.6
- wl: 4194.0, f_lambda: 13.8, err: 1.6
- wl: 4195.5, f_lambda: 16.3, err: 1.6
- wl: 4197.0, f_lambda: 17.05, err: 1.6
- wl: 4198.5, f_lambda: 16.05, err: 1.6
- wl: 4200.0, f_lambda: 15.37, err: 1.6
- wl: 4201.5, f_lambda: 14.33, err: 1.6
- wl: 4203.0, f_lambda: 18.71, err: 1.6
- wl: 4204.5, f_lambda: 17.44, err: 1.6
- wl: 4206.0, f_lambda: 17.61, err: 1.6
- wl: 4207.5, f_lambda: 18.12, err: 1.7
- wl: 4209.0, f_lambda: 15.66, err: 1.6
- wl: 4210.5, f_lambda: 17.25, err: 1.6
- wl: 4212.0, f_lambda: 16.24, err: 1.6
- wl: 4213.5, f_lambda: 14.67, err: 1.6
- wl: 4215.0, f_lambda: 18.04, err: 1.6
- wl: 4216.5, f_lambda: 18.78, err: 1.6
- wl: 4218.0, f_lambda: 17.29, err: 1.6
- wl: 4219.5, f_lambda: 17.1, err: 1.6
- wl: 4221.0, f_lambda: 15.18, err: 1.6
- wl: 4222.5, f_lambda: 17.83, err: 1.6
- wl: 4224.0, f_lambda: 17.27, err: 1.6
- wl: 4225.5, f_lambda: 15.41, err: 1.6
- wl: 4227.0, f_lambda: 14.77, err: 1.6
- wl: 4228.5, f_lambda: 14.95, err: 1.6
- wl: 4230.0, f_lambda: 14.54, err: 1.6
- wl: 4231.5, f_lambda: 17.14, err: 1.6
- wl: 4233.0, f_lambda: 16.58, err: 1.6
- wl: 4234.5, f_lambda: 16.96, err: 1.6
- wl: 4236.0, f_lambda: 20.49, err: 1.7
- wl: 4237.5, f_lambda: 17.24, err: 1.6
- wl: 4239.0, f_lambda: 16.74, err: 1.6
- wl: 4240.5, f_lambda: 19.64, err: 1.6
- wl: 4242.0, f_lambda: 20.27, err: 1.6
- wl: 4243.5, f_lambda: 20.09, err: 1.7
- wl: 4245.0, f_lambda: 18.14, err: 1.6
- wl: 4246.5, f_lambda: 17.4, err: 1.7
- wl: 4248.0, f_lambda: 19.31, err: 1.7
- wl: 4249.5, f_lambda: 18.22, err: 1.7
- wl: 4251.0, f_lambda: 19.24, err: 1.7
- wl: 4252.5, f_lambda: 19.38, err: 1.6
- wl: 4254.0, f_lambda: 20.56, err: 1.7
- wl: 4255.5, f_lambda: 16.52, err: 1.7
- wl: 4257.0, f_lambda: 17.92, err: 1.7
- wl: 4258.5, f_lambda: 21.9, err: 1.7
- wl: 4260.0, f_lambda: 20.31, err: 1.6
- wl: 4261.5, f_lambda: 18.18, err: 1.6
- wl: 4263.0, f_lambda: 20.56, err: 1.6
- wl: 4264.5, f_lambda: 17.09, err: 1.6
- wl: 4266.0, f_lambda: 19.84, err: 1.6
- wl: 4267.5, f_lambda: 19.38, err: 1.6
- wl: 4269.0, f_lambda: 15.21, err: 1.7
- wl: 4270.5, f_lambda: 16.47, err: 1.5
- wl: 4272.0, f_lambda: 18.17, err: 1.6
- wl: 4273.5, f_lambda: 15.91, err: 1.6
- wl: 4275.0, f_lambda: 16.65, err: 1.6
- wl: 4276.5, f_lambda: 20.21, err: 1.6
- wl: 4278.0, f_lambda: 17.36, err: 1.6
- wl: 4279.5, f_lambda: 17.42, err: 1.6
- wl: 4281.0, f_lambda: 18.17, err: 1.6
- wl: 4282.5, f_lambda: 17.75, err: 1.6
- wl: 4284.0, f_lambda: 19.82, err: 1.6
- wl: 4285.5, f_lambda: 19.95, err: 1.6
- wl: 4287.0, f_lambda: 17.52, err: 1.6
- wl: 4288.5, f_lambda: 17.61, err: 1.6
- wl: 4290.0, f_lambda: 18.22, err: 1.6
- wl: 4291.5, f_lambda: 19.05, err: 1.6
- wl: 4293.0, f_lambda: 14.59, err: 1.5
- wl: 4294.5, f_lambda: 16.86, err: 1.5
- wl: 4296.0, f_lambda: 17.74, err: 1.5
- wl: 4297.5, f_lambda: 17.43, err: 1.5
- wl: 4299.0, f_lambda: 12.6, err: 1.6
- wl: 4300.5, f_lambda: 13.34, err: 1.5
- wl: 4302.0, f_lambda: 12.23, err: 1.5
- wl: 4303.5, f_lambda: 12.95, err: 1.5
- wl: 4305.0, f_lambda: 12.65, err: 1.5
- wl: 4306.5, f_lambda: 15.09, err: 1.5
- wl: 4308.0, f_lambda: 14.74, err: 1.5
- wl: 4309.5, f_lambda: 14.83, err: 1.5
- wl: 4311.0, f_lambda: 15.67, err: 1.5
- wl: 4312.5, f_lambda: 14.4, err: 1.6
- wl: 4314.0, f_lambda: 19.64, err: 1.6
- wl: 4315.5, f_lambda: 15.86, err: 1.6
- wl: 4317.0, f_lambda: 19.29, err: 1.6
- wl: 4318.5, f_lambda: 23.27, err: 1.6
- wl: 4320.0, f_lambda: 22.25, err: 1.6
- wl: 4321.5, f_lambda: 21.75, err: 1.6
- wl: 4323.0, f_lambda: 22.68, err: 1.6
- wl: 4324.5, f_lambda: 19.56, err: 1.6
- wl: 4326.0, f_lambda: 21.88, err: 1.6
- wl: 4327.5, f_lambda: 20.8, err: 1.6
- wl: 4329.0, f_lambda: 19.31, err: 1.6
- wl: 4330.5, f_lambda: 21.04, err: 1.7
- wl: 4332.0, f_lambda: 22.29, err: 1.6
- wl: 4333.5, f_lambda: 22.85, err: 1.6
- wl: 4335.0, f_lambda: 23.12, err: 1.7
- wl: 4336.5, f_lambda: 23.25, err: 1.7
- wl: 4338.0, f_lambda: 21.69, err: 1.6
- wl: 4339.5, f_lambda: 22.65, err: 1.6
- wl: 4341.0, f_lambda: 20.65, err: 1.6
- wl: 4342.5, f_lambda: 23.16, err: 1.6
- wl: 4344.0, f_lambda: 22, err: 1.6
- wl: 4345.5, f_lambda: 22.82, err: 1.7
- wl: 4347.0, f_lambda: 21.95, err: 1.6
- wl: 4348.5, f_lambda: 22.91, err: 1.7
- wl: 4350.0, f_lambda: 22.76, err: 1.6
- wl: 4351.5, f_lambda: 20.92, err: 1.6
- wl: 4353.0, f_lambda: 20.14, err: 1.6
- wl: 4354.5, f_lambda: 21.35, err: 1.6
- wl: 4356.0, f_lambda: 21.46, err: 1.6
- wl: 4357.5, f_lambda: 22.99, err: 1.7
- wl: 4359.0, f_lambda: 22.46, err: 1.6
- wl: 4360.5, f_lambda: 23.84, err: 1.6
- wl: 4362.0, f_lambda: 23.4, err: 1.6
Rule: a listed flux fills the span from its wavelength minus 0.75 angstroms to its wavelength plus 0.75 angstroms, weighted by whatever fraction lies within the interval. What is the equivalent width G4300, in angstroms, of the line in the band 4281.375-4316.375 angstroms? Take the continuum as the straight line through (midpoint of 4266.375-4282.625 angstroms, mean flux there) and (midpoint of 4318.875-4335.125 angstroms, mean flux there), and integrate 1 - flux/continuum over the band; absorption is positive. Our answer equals 5.8 angstroms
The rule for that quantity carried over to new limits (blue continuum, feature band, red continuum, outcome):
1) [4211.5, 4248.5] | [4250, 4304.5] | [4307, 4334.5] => 2.45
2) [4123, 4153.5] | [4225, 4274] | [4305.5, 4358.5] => 1.77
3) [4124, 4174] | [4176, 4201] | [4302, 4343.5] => 1.79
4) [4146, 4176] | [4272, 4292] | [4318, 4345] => 1.86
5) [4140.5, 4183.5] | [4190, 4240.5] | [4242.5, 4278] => 1.47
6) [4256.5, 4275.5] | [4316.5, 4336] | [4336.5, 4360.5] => -0.49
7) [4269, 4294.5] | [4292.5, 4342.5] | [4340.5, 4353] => 4.12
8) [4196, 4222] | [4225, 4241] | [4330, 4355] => 0.90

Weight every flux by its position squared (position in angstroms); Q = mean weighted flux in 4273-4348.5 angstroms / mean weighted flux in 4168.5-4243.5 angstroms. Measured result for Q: 1.2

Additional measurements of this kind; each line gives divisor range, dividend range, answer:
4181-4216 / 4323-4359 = 1.44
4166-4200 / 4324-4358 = 1.53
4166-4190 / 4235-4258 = 1.27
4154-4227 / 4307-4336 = 1.32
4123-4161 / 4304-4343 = 1.34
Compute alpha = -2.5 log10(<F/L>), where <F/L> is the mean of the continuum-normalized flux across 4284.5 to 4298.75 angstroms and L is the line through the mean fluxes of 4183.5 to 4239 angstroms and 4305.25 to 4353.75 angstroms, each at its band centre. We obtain 0.10 mag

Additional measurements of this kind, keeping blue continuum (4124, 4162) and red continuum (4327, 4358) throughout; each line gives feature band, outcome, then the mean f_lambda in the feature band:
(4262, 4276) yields 0.115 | 17.8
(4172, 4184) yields 0.137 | 15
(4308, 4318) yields 0.255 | 16.6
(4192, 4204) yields 0.108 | 16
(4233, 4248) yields 0.023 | 18.5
